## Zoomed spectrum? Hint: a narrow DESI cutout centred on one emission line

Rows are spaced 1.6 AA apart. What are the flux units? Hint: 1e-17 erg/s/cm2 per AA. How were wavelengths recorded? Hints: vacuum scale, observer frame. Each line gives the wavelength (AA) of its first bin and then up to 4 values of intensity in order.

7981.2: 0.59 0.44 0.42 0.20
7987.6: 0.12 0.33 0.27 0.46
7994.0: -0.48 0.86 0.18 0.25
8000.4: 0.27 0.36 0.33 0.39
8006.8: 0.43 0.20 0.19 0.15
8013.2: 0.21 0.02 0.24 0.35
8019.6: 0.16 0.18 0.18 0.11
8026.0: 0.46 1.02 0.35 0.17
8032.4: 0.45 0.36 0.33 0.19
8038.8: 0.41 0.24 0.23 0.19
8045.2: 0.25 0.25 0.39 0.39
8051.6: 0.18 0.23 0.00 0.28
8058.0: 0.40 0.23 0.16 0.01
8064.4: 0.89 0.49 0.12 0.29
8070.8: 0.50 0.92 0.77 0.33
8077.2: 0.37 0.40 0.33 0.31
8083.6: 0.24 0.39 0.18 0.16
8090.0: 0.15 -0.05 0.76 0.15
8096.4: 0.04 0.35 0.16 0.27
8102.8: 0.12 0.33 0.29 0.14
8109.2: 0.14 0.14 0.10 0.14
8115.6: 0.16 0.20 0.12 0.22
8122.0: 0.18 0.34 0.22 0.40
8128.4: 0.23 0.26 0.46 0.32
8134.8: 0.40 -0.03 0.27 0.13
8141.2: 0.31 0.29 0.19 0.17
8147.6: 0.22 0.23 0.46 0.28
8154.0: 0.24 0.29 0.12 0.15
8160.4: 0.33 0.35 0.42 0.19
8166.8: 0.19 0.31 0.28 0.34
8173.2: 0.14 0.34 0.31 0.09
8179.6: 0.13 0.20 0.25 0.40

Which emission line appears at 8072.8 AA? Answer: H-gamma 4340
